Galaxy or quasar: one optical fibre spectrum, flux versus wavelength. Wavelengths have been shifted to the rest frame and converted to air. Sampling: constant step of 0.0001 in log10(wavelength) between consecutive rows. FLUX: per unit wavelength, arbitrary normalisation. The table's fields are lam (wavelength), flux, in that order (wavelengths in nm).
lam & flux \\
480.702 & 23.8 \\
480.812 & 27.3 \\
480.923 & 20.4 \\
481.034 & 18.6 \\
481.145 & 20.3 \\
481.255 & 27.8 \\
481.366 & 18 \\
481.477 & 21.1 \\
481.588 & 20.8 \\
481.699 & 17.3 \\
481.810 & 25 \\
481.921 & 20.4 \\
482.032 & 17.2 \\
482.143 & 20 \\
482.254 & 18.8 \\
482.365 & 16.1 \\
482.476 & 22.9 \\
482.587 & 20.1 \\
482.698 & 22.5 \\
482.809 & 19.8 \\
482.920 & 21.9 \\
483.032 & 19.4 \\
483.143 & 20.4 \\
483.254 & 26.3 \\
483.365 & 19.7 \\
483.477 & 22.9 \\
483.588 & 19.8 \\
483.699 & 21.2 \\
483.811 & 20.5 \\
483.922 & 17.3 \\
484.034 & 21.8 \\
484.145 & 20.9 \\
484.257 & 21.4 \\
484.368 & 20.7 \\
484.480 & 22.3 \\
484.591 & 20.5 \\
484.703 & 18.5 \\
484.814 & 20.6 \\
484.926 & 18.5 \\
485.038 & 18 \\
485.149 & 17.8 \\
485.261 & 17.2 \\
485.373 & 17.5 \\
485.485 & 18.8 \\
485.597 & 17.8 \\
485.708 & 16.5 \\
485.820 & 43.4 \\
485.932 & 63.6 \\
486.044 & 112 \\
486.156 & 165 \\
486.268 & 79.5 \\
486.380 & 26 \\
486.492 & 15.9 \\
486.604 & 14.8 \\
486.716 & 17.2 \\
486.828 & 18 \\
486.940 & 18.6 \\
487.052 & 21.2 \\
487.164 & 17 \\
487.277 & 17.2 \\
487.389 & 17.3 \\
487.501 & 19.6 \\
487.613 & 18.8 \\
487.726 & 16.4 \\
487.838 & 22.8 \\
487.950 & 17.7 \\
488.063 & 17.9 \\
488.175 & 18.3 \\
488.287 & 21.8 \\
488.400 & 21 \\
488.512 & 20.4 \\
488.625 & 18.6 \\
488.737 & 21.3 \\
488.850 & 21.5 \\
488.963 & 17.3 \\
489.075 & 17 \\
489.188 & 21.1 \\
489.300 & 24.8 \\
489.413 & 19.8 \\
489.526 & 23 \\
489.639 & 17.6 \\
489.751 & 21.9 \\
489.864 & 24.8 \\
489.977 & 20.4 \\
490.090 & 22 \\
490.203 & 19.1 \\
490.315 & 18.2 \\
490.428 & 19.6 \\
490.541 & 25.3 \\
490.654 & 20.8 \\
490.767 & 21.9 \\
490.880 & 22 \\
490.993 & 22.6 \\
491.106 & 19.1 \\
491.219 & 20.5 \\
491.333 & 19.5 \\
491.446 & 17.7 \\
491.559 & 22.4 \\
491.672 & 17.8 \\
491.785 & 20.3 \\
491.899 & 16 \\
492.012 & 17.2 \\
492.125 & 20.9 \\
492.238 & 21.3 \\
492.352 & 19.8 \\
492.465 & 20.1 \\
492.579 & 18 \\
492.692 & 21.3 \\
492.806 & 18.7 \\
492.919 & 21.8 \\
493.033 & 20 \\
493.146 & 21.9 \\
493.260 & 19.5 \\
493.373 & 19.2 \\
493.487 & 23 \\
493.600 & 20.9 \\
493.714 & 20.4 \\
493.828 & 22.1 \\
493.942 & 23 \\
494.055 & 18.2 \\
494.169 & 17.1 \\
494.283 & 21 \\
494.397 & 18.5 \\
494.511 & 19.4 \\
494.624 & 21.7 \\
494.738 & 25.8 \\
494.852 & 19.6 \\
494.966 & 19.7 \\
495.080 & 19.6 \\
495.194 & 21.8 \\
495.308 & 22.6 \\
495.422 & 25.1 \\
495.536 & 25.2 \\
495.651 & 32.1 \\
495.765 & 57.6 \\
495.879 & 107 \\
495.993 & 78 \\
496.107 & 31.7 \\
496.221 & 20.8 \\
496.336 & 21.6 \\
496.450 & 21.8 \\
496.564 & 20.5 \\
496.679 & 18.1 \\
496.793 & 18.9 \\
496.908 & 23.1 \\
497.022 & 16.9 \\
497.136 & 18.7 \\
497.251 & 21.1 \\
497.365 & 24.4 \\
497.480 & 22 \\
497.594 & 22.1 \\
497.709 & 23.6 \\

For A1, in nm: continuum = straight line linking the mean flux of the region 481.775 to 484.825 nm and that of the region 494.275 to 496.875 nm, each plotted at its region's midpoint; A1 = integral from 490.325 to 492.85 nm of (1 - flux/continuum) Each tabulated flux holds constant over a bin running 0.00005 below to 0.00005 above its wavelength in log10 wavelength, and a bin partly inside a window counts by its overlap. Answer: 0.642 nm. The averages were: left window 20.7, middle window 20.1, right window 30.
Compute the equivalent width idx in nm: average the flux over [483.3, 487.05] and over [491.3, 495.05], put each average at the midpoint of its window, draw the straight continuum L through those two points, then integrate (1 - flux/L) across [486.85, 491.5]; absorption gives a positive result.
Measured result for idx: 0.92 nm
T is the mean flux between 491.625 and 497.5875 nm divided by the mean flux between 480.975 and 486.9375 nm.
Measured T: 0.92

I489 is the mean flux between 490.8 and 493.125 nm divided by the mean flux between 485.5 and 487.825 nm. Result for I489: 0.55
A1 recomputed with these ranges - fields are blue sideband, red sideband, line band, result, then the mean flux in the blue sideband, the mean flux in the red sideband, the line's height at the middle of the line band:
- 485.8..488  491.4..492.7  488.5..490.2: 0.46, 37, 19.3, 28.6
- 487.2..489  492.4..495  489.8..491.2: -0.11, 19.2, 20.5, 19.8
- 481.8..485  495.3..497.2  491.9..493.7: 0.58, 20.5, 33.1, 29.7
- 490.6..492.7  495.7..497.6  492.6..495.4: 0.53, 19.9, 32.3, 25.7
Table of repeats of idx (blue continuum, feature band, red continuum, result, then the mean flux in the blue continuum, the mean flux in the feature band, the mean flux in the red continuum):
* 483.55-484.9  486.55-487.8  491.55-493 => 0.14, 20.4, 17.9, 19.6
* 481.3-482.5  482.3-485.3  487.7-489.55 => -0.08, 19.8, 20.3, 20.1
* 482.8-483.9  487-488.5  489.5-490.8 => 0.15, 21.1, 19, 21.2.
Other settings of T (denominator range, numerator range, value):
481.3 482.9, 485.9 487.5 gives 2.09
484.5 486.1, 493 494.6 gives 0.68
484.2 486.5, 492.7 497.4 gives 0.69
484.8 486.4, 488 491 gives 0.47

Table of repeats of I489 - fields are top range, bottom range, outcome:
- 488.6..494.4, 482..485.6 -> 1.02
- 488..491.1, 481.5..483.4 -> 1.01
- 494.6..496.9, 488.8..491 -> 1.50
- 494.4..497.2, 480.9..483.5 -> 1.41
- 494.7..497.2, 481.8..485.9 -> 1.45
